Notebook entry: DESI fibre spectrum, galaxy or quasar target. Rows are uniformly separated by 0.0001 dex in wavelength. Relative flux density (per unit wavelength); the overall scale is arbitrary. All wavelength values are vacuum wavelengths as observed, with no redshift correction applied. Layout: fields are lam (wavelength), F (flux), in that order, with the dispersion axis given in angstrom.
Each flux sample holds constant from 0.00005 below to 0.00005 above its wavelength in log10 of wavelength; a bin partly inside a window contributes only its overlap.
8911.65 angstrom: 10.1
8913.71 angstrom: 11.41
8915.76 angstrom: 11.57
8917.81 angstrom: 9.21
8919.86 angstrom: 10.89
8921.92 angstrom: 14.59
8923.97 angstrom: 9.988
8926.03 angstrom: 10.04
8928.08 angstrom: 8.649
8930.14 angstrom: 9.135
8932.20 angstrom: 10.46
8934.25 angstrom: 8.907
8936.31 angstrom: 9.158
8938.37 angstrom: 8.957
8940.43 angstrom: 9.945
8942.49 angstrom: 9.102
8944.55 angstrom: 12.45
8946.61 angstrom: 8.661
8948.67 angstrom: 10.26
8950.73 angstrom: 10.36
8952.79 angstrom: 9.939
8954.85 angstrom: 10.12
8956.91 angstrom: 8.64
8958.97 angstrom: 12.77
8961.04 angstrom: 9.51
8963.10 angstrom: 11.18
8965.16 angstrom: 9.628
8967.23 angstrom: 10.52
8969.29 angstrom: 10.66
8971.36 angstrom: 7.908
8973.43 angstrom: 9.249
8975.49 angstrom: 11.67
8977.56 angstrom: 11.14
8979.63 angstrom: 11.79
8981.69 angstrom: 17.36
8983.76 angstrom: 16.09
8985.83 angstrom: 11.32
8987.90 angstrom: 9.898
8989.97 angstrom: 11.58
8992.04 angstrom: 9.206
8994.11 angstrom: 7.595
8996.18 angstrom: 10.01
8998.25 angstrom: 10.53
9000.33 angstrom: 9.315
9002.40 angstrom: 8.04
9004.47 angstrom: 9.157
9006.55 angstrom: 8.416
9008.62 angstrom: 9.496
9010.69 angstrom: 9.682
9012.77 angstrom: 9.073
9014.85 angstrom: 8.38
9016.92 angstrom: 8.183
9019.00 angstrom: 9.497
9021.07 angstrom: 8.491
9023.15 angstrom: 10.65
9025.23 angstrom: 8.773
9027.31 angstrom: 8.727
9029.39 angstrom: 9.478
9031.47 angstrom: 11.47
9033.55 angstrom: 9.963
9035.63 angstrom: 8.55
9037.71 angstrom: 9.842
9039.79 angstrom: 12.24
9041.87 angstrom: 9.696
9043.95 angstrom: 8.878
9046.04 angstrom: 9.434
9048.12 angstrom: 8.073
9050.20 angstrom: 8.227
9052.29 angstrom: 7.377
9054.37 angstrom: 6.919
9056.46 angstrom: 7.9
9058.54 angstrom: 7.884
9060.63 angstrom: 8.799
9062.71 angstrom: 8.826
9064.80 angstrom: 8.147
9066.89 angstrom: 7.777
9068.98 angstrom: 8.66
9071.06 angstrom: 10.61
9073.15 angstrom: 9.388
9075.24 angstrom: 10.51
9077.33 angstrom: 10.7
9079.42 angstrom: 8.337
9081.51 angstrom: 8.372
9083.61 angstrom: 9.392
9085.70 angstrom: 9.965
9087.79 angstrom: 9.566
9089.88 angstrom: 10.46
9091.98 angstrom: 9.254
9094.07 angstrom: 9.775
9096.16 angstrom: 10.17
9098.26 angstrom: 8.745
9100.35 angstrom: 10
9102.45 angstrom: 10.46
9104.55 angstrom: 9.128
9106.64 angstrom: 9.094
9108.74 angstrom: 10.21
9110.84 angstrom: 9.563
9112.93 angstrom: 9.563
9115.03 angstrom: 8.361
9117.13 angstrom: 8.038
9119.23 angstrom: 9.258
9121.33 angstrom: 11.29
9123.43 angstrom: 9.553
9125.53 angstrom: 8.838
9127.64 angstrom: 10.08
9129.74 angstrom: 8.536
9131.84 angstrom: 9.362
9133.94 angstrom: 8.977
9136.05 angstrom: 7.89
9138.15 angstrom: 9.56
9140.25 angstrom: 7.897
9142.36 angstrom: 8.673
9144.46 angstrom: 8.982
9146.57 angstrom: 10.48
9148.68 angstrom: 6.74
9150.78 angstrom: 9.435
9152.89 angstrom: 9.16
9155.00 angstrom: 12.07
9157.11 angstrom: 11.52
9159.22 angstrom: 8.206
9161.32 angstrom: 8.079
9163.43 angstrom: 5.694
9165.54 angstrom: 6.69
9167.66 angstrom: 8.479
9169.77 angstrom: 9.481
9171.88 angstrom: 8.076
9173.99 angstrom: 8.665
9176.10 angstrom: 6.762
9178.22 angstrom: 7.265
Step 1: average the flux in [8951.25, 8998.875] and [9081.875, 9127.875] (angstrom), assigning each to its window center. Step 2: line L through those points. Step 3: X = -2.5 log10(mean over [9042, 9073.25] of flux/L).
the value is 0.181 mag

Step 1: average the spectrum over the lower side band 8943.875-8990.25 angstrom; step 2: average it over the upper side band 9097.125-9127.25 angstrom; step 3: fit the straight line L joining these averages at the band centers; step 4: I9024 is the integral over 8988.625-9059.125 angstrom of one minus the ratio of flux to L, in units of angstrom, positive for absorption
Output 8.34 angstrom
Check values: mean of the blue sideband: 11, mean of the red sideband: 9.45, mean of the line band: 9.15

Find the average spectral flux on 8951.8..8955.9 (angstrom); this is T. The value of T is 10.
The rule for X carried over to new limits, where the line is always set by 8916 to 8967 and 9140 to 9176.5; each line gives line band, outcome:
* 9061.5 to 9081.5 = 0.009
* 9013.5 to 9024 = 0.069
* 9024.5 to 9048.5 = -0.018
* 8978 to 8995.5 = -0.197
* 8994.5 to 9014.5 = 0.057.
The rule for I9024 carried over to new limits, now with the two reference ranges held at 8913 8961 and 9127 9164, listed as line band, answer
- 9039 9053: 0.67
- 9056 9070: 1.73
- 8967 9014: -2.43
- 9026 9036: -0.03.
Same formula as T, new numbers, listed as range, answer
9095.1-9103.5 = 9.84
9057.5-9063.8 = 8.5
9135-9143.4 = 8.51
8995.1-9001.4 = 9.92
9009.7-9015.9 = 9.03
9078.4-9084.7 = 8.7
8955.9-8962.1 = 10.3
